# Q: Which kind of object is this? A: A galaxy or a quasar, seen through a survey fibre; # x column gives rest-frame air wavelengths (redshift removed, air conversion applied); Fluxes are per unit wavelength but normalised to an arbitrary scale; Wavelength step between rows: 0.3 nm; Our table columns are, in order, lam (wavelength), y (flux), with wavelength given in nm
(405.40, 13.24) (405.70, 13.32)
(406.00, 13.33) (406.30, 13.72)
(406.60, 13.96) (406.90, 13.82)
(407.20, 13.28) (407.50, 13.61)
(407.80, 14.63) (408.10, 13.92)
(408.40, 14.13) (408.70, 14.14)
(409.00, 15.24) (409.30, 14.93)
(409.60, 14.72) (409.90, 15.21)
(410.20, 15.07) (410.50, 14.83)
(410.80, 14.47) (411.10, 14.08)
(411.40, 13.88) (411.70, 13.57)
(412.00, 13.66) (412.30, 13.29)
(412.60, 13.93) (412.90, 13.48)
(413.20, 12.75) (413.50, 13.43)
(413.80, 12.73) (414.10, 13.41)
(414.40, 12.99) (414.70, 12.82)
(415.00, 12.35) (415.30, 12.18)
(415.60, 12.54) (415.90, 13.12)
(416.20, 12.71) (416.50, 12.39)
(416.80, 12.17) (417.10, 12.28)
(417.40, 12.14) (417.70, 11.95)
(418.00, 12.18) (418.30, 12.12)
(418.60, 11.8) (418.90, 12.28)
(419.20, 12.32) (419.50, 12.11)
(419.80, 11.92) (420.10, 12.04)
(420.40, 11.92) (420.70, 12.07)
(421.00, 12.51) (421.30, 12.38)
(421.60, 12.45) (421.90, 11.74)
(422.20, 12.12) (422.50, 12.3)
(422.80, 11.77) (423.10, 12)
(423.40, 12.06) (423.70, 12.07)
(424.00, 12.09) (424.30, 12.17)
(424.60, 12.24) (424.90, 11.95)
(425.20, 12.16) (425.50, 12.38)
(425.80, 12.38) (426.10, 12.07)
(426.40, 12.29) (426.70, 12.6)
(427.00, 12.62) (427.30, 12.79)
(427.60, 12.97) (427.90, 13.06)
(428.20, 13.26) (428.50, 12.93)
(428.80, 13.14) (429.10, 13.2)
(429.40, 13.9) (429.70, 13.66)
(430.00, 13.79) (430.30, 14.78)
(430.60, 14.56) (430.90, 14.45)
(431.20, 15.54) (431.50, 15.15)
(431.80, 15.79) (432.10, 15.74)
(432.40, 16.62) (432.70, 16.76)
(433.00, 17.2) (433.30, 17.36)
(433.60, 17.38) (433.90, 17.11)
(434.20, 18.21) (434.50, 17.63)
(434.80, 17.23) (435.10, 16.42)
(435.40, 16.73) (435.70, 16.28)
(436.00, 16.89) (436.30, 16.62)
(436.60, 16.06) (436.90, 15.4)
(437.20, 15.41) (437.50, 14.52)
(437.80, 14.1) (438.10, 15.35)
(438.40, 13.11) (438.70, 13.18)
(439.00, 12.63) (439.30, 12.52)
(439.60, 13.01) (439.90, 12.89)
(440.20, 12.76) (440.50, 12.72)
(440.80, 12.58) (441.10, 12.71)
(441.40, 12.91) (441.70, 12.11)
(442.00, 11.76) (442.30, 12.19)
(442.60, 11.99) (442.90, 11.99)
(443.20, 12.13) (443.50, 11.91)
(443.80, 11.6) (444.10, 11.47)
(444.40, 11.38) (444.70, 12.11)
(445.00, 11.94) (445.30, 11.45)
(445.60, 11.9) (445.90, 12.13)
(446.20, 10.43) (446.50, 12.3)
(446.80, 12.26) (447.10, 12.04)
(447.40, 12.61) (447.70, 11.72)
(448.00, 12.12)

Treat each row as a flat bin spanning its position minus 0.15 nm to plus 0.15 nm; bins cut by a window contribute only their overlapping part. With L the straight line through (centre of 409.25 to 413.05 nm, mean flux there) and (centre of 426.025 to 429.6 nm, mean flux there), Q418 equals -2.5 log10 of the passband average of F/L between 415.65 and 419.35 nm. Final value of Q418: 0.12 mag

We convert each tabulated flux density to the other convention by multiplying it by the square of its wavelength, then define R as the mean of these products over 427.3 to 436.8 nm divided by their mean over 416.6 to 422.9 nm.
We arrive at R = 1.35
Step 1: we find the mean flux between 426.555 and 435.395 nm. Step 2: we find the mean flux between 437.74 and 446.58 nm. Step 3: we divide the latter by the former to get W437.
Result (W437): 0.82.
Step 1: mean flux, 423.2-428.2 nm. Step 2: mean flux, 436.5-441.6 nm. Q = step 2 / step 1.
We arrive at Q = 1.1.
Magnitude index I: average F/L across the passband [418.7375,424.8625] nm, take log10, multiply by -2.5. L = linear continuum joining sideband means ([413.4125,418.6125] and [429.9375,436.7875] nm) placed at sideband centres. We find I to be 0.138 mag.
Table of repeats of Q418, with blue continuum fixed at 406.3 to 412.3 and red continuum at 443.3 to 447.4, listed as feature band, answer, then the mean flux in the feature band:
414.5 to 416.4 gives 0.10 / 12.6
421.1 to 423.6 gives 0.11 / 12.1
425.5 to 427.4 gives 0.05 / 12.4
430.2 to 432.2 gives -0.19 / 15.1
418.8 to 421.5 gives 0.11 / 12.2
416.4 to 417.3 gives 0.12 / 12.3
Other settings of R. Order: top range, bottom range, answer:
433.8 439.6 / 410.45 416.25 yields 1.30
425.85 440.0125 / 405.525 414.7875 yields 1.19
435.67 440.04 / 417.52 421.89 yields 1.30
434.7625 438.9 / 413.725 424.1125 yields 1.37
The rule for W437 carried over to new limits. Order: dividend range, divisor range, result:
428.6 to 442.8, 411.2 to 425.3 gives 1.18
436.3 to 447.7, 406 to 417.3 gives 0.94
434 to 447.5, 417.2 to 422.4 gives 1.11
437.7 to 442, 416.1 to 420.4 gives 1.07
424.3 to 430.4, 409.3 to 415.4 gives 0.94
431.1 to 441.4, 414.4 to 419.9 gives 1.24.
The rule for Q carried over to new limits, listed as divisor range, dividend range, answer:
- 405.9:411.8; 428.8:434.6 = 1.10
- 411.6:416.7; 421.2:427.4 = 0.94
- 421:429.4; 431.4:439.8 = 1.26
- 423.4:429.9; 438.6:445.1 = 0.97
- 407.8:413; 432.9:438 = 1.15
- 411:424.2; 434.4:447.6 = 1.06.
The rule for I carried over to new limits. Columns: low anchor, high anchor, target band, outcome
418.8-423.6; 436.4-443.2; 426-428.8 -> -0.022 mag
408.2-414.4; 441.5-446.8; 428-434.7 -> -0.209 mag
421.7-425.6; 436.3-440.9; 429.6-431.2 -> -0.120 mag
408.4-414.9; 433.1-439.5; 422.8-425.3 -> 0.223 mag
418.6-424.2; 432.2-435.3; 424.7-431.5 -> 0.126 mag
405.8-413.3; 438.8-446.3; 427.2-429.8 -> -0.020 mag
